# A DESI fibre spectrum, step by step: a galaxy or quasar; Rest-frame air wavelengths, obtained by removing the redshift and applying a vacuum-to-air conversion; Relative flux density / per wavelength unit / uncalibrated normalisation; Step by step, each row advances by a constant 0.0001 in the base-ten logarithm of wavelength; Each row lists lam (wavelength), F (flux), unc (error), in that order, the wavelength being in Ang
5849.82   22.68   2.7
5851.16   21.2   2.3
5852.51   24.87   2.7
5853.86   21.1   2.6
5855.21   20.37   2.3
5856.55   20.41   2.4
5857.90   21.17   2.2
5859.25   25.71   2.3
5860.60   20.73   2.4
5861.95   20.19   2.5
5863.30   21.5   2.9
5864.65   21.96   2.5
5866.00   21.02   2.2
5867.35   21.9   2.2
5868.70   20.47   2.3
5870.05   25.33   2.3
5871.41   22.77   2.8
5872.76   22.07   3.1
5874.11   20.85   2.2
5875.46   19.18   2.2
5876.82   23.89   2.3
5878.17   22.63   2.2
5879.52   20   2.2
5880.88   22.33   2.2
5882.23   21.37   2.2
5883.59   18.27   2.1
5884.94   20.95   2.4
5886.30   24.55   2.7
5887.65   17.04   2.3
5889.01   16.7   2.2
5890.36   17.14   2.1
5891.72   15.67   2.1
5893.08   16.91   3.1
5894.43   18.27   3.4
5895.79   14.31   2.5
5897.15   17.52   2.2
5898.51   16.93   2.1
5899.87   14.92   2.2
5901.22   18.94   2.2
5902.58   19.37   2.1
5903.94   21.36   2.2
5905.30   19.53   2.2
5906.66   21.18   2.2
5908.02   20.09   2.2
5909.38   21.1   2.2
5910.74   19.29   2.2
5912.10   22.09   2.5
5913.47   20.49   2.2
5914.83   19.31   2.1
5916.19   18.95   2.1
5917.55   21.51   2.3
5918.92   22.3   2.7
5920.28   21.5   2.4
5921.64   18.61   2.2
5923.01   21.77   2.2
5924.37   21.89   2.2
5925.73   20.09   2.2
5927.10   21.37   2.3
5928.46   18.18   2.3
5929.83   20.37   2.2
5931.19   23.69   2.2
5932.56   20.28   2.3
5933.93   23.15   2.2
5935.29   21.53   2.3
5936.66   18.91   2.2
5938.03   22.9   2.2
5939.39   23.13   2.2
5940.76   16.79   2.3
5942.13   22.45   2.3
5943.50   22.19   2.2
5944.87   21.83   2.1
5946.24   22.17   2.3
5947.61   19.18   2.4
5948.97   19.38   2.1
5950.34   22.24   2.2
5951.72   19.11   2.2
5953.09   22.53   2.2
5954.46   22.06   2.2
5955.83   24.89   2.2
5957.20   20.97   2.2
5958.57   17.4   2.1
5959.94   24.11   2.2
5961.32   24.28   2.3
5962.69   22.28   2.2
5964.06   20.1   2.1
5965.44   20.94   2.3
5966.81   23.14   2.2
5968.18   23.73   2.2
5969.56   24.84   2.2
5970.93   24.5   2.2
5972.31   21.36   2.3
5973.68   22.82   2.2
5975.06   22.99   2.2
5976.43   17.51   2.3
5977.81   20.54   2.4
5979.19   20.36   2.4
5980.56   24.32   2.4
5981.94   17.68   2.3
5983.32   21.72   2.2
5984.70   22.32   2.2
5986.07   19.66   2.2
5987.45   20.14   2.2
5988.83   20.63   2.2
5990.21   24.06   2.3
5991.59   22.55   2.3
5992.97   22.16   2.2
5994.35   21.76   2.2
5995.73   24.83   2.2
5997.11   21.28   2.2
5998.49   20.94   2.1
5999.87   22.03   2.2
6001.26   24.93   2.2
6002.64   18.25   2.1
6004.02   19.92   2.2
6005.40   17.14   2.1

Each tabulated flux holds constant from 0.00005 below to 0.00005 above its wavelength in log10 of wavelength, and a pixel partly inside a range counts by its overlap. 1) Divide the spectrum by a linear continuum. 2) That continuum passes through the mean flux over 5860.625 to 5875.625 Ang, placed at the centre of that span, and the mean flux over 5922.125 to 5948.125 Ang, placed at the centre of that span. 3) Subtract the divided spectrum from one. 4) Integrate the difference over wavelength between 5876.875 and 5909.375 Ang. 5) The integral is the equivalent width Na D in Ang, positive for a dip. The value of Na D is 3.56 Ang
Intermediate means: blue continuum 21.6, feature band 19.1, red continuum 21.1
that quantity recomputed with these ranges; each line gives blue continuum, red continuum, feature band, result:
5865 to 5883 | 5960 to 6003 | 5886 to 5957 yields 5.6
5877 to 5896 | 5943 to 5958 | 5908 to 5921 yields -0.3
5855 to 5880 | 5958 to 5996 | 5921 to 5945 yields 0.8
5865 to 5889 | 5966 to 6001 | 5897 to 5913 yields 1.5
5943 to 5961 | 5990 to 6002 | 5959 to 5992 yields 0.3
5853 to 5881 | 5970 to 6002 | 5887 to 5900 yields 3.1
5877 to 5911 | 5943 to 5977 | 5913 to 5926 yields -0.3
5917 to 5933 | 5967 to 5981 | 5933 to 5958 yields 0.2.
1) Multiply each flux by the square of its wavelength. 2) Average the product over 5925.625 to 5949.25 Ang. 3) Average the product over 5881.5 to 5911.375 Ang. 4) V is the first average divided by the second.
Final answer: 1.14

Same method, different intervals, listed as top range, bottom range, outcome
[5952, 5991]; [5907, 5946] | 1.06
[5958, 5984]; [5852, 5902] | 1.11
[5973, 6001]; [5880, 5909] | 1.19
